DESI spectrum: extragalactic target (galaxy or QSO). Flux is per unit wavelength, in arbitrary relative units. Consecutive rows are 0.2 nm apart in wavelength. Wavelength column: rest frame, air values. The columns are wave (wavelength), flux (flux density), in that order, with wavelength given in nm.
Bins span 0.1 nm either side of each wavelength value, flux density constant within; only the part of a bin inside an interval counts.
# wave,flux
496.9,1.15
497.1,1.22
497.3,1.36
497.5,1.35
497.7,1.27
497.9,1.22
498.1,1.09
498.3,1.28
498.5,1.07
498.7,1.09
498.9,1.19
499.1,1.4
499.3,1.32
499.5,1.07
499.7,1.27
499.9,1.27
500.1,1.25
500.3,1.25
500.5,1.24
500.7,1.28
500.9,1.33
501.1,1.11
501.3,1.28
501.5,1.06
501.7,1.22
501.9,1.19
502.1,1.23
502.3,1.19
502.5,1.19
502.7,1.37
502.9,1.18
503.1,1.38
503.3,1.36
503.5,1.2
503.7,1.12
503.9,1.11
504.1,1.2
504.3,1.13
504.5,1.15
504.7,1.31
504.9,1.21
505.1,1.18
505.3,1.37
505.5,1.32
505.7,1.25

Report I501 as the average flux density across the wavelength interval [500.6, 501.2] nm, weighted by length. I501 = 1.24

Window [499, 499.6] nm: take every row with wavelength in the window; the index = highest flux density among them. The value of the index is 1.4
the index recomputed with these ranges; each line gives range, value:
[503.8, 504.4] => 1.2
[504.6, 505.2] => 1.31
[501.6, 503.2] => 1.38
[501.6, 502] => 1.22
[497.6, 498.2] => 1.27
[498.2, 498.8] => 1.28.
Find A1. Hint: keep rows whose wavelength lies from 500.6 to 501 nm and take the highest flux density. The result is 1.33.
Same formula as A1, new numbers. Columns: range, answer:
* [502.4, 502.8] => 1.37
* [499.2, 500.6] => 1.32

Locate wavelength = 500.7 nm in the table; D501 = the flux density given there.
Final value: 1.28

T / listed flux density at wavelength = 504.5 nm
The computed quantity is 1.15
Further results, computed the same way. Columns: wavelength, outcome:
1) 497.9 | 1.22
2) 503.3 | 1.36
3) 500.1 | 1.25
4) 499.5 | 1.07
